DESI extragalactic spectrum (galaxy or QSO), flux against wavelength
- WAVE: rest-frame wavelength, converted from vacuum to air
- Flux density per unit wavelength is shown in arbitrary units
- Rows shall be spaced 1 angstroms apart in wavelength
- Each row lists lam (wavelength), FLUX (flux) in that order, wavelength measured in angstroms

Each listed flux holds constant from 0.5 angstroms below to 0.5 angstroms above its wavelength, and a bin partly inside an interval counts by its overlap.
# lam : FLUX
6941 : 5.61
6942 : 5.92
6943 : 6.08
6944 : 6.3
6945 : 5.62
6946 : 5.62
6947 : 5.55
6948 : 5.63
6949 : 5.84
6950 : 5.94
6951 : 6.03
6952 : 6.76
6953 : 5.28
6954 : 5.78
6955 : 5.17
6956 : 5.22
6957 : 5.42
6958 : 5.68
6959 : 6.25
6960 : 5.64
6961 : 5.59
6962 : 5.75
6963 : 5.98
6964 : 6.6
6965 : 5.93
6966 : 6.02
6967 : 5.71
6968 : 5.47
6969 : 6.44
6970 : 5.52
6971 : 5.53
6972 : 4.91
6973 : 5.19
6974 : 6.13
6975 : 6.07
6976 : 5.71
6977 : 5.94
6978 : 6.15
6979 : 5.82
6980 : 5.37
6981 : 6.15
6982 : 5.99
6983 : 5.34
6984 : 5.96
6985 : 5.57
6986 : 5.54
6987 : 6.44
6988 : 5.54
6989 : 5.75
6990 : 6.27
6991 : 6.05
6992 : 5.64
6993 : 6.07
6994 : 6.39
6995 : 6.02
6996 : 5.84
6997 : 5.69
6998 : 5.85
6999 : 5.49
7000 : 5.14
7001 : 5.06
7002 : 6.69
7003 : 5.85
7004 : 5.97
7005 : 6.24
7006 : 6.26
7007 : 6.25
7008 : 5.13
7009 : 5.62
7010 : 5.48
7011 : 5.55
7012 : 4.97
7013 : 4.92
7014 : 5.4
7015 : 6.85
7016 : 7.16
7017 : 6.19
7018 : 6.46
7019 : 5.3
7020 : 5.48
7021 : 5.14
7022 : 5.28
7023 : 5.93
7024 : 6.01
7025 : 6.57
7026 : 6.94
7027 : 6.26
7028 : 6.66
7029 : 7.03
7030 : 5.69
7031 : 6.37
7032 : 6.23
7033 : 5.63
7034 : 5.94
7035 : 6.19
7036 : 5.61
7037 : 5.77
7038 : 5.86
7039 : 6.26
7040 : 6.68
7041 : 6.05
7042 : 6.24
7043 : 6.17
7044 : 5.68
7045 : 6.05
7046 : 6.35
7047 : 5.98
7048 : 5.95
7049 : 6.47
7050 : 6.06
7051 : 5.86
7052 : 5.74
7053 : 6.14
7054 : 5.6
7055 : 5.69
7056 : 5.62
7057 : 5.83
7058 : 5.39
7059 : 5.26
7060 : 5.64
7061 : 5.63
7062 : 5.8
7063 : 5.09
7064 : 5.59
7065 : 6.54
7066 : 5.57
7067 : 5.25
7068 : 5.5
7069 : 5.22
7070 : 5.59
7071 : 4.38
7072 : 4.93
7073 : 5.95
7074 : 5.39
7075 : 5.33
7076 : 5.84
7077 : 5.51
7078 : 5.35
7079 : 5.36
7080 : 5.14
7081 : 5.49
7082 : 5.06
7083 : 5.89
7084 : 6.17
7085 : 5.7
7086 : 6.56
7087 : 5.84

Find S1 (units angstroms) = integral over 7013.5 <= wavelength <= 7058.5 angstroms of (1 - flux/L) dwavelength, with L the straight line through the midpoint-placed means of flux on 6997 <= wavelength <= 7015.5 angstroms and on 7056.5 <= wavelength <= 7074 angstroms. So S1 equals -3.61 angstroms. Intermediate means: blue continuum 5.71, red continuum 5.48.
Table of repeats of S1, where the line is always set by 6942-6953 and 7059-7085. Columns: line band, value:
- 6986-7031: -1.7 angstroms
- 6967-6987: 0.2 angstroms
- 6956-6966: 0.0 angstroms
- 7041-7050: -0.9 angstroms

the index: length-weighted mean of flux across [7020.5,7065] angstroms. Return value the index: 5.96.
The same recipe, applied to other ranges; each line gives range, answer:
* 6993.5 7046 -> 5.96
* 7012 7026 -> 5.9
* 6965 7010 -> 5.81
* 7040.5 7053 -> 6.05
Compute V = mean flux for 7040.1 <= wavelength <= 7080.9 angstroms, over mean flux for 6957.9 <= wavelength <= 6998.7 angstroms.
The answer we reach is 0.97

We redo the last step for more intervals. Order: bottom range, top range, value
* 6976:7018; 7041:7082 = 0.97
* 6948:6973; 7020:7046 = 1.06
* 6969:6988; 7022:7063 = 1.04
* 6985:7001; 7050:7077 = 0.96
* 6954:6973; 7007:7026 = 1.02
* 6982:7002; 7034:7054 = 1.04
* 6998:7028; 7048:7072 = 0.96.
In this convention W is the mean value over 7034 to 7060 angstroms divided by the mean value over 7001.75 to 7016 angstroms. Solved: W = 1.02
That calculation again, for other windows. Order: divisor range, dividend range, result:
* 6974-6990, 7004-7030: 1.02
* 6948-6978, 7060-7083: 0.94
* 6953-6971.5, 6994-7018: 1.02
